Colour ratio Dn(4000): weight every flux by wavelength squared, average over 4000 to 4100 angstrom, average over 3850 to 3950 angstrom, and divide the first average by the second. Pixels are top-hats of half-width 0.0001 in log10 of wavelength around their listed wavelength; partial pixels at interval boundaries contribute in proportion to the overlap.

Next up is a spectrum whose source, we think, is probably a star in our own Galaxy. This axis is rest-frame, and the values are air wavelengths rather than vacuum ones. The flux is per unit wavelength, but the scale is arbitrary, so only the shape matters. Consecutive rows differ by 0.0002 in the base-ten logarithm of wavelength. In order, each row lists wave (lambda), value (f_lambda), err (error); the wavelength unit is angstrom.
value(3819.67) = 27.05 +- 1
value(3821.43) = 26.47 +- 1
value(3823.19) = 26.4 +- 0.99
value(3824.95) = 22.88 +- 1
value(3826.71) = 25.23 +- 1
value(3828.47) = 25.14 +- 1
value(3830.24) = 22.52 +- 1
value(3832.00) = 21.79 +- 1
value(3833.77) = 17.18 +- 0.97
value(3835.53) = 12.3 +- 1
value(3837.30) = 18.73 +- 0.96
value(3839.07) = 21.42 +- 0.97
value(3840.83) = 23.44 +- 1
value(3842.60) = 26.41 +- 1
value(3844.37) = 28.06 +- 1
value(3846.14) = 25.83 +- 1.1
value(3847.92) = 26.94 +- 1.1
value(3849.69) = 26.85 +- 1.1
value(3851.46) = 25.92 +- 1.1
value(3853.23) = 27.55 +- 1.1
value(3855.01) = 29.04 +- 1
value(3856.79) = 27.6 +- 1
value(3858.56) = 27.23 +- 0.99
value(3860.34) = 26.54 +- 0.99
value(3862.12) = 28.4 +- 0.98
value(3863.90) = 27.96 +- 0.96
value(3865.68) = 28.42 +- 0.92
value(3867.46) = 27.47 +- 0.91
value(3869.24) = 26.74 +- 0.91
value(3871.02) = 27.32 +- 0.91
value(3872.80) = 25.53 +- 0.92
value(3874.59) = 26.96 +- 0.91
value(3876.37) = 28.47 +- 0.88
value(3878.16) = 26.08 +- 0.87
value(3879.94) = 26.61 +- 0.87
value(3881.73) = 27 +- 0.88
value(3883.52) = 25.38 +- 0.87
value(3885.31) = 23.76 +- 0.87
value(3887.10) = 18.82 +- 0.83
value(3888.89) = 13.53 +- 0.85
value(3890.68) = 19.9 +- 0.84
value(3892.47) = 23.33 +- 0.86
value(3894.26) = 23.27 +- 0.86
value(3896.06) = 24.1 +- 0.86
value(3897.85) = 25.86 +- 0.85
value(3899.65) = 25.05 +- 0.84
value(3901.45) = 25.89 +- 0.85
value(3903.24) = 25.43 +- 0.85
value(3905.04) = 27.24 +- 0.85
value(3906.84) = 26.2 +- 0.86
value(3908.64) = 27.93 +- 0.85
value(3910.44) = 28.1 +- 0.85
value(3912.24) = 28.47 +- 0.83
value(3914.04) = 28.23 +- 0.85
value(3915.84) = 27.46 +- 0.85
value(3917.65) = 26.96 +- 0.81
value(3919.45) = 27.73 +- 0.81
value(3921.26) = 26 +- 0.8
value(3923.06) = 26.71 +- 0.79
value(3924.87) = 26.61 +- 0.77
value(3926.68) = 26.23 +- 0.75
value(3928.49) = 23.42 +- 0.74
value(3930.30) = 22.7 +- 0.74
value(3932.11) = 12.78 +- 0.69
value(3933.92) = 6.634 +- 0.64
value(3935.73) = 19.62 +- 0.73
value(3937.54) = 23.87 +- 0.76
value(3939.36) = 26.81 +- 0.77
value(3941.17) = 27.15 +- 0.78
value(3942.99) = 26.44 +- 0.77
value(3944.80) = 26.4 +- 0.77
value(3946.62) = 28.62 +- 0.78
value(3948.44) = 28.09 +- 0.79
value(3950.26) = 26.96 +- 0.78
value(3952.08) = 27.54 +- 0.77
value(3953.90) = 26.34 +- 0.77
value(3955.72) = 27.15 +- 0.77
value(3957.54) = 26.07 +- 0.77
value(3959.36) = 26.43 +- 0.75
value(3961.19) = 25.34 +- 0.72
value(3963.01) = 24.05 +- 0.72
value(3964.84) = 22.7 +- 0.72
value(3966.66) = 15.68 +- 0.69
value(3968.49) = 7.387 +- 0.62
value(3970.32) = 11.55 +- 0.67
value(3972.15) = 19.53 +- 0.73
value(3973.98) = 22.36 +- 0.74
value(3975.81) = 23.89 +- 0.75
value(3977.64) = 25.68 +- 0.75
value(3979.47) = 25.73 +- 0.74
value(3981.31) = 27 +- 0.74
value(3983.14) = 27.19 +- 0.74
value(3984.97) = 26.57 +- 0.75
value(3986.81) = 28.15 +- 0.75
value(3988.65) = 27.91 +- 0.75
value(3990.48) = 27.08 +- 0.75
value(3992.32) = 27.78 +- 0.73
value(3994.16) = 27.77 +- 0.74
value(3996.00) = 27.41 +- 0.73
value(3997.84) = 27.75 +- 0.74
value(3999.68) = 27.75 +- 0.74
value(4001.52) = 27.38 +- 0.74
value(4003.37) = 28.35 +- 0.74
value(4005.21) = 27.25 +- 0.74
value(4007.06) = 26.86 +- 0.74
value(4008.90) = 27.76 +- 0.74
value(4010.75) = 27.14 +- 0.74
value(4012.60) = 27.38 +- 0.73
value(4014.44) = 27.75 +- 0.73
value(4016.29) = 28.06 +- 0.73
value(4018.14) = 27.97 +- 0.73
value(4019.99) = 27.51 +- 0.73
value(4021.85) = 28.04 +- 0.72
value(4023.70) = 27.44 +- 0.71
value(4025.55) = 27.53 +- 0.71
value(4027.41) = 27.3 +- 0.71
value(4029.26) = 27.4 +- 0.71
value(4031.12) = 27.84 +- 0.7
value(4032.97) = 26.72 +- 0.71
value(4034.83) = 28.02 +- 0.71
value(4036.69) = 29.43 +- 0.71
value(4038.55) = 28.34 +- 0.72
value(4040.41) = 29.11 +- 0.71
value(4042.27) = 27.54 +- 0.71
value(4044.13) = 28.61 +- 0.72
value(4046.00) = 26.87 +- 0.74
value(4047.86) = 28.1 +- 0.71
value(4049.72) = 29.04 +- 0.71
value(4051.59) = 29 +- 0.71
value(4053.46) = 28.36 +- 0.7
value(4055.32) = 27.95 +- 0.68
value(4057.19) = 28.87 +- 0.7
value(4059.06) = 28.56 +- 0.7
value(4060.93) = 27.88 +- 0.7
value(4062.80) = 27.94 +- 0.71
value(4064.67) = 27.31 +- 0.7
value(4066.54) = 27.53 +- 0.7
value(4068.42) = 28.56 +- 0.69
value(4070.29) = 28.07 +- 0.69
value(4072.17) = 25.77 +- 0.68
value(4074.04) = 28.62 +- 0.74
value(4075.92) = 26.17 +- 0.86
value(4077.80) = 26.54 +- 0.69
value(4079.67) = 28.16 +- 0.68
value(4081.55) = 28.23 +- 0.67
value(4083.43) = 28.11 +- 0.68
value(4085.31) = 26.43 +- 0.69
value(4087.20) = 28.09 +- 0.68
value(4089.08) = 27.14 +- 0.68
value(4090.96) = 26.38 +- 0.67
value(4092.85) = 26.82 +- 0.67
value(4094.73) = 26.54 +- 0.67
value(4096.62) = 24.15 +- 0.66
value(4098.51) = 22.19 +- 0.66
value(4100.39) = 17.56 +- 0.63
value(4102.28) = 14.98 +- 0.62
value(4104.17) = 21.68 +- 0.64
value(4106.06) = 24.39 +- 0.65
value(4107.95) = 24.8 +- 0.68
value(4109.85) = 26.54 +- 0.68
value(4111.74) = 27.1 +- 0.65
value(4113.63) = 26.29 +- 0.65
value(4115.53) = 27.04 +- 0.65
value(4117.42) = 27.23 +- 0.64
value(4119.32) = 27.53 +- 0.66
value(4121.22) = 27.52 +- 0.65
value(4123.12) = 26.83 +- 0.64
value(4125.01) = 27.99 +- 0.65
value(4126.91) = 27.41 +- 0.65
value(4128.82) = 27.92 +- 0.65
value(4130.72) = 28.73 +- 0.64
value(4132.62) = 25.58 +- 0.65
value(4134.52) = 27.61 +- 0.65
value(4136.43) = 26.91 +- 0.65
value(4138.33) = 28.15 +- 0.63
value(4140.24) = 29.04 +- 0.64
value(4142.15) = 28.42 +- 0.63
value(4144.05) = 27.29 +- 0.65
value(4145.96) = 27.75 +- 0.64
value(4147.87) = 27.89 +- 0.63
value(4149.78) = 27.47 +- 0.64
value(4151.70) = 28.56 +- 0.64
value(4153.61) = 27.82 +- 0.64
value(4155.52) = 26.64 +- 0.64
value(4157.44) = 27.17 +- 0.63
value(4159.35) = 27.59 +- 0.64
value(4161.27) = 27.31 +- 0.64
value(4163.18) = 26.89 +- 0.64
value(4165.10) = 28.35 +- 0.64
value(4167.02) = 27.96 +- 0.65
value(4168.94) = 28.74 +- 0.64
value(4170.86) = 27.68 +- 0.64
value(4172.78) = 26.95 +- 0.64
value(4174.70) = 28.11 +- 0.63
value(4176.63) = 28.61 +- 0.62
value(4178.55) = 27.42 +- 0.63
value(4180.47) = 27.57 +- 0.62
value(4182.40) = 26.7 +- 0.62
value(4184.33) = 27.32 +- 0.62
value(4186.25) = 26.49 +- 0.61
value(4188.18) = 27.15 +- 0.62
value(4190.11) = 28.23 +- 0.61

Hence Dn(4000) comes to 1.17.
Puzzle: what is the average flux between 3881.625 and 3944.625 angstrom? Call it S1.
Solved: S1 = 24.1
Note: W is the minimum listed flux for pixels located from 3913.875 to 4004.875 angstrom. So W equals 6.634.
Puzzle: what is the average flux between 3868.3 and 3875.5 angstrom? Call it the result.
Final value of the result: 26.7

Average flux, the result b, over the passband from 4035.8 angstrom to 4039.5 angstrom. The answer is 28.9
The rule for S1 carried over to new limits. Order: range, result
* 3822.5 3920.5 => 25.2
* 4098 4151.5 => 26.1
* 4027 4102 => 27.2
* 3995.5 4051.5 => 27.8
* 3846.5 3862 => 27.2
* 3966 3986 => 21.3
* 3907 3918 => 27.8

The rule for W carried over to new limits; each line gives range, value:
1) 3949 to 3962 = 25.34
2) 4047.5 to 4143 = 14.98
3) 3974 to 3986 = 23.89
